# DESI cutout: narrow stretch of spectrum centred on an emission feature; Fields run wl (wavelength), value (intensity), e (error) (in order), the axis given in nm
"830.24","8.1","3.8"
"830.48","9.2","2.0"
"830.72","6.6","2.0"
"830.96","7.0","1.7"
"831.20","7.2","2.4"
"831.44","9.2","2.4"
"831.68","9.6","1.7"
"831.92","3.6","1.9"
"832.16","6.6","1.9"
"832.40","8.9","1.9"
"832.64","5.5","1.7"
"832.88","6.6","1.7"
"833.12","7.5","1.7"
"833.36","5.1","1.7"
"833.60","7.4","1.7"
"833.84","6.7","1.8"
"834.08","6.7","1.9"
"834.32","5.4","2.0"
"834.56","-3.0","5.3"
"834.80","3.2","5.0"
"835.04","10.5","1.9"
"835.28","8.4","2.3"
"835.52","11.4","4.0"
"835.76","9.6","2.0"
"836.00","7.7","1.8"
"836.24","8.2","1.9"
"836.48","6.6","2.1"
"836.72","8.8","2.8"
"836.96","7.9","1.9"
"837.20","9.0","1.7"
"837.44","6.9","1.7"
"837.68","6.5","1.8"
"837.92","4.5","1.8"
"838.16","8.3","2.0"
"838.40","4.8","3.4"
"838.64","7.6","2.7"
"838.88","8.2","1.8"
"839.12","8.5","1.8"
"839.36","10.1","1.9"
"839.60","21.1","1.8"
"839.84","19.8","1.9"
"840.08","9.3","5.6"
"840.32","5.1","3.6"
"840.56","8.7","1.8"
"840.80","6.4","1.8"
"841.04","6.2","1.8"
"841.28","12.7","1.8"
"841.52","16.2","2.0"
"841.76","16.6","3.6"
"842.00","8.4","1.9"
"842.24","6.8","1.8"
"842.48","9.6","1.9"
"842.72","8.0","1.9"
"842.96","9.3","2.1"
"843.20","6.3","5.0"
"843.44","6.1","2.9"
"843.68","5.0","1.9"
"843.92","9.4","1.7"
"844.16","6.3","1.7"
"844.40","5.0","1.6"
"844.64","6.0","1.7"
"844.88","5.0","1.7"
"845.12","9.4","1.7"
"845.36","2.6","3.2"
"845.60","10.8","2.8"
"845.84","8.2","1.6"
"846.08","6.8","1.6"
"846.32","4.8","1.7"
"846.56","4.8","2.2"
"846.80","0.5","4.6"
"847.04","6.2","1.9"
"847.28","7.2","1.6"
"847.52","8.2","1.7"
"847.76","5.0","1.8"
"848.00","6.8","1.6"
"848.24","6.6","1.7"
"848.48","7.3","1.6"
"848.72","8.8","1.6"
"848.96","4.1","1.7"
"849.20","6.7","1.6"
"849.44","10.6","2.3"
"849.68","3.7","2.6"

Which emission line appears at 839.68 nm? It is [S II] 6716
